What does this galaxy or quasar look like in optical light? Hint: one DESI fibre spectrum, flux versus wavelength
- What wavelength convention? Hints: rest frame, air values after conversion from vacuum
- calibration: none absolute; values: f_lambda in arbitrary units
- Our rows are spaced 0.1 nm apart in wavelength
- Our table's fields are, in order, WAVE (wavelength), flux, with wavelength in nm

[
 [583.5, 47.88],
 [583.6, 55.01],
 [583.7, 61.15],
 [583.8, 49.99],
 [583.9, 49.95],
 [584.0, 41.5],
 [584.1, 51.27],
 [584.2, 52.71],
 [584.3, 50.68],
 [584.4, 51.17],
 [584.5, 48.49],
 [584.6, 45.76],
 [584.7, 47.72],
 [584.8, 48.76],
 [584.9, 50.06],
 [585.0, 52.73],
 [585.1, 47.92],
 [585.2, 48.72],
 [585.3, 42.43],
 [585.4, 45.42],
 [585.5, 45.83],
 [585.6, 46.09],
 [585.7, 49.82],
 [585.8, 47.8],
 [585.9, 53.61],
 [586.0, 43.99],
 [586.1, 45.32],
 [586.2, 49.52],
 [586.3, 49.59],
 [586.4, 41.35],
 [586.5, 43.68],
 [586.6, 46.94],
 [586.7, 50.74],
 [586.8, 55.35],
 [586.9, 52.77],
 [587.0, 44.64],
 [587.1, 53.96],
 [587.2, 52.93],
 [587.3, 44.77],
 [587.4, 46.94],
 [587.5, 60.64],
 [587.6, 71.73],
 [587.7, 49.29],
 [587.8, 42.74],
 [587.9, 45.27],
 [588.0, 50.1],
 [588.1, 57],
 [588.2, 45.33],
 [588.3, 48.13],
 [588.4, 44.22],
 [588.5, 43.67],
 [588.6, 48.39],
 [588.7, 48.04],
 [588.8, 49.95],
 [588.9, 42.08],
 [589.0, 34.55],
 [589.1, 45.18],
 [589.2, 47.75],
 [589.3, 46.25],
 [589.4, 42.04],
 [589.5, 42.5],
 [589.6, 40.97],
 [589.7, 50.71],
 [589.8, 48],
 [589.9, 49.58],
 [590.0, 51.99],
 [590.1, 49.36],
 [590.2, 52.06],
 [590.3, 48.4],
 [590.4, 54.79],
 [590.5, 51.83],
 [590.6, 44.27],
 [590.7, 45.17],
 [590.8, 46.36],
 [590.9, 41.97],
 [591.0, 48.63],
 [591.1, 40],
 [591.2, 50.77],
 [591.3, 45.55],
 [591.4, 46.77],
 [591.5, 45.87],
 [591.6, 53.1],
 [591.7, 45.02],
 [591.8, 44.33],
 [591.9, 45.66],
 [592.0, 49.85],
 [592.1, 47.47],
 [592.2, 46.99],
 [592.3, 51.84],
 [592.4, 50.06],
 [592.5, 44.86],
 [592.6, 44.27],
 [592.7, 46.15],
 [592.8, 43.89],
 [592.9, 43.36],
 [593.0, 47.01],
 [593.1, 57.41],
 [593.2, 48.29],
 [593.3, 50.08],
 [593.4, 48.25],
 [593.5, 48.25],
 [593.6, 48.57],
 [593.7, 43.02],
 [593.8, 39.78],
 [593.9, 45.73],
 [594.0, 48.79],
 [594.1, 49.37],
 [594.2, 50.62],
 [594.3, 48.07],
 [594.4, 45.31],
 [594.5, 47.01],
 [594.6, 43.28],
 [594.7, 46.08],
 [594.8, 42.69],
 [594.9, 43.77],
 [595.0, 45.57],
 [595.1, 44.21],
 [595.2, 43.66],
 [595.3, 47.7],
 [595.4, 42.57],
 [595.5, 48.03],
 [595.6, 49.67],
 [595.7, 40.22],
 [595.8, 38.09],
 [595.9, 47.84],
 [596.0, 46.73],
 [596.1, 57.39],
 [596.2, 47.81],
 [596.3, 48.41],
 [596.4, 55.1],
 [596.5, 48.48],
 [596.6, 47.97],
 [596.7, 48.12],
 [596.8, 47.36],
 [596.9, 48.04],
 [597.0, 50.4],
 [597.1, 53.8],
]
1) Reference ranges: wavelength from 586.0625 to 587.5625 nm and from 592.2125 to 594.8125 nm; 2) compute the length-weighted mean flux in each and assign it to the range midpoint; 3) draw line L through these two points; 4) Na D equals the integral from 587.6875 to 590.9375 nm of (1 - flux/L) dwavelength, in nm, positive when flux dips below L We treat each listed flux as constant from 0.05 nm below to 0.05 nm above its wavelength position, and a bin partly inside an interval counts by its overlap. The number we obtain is 0.113 nm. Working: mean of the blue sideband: 49.5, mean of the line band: 46.9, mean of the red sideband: 47.1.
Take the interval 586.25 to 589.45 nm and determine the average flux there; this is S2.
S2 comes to 48.3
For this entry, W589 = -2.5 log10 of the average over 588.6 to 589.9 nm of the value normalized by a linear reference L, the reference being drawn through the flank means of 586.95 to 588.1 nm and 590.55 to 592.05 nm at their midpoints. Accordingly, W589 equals 0.090 mag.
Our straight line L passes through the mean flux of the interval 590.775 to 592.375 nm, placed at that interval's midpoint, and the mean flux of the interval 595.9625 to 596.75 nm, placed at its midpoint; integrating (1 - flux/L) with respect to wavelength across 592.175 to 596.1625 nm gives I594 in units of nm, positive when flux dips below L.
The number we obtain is 0.16 nm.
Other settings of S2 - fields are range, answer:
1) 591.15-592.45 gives 47.9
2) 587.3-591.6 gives 47.8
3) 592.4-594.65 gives 47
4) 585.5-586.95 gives 48.2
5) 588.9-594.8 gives 46.9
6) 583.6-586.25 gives 48.9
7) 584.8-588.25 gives 49.3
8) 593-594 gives 47.7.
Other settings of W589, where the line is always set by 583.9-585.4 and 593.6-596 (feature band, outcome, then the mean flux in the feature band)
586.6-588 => -0.08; 51.4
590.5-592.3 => -0.01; 46.6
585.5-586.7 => 0.02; 47.2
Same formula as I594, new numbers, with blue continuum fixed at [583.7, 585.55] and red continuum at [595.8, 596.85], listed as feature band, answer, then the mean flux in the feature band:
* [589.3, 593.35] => 0.12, 47.4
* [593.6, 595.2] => 0.11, 45.6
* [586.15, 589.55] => 0.04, 48.2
